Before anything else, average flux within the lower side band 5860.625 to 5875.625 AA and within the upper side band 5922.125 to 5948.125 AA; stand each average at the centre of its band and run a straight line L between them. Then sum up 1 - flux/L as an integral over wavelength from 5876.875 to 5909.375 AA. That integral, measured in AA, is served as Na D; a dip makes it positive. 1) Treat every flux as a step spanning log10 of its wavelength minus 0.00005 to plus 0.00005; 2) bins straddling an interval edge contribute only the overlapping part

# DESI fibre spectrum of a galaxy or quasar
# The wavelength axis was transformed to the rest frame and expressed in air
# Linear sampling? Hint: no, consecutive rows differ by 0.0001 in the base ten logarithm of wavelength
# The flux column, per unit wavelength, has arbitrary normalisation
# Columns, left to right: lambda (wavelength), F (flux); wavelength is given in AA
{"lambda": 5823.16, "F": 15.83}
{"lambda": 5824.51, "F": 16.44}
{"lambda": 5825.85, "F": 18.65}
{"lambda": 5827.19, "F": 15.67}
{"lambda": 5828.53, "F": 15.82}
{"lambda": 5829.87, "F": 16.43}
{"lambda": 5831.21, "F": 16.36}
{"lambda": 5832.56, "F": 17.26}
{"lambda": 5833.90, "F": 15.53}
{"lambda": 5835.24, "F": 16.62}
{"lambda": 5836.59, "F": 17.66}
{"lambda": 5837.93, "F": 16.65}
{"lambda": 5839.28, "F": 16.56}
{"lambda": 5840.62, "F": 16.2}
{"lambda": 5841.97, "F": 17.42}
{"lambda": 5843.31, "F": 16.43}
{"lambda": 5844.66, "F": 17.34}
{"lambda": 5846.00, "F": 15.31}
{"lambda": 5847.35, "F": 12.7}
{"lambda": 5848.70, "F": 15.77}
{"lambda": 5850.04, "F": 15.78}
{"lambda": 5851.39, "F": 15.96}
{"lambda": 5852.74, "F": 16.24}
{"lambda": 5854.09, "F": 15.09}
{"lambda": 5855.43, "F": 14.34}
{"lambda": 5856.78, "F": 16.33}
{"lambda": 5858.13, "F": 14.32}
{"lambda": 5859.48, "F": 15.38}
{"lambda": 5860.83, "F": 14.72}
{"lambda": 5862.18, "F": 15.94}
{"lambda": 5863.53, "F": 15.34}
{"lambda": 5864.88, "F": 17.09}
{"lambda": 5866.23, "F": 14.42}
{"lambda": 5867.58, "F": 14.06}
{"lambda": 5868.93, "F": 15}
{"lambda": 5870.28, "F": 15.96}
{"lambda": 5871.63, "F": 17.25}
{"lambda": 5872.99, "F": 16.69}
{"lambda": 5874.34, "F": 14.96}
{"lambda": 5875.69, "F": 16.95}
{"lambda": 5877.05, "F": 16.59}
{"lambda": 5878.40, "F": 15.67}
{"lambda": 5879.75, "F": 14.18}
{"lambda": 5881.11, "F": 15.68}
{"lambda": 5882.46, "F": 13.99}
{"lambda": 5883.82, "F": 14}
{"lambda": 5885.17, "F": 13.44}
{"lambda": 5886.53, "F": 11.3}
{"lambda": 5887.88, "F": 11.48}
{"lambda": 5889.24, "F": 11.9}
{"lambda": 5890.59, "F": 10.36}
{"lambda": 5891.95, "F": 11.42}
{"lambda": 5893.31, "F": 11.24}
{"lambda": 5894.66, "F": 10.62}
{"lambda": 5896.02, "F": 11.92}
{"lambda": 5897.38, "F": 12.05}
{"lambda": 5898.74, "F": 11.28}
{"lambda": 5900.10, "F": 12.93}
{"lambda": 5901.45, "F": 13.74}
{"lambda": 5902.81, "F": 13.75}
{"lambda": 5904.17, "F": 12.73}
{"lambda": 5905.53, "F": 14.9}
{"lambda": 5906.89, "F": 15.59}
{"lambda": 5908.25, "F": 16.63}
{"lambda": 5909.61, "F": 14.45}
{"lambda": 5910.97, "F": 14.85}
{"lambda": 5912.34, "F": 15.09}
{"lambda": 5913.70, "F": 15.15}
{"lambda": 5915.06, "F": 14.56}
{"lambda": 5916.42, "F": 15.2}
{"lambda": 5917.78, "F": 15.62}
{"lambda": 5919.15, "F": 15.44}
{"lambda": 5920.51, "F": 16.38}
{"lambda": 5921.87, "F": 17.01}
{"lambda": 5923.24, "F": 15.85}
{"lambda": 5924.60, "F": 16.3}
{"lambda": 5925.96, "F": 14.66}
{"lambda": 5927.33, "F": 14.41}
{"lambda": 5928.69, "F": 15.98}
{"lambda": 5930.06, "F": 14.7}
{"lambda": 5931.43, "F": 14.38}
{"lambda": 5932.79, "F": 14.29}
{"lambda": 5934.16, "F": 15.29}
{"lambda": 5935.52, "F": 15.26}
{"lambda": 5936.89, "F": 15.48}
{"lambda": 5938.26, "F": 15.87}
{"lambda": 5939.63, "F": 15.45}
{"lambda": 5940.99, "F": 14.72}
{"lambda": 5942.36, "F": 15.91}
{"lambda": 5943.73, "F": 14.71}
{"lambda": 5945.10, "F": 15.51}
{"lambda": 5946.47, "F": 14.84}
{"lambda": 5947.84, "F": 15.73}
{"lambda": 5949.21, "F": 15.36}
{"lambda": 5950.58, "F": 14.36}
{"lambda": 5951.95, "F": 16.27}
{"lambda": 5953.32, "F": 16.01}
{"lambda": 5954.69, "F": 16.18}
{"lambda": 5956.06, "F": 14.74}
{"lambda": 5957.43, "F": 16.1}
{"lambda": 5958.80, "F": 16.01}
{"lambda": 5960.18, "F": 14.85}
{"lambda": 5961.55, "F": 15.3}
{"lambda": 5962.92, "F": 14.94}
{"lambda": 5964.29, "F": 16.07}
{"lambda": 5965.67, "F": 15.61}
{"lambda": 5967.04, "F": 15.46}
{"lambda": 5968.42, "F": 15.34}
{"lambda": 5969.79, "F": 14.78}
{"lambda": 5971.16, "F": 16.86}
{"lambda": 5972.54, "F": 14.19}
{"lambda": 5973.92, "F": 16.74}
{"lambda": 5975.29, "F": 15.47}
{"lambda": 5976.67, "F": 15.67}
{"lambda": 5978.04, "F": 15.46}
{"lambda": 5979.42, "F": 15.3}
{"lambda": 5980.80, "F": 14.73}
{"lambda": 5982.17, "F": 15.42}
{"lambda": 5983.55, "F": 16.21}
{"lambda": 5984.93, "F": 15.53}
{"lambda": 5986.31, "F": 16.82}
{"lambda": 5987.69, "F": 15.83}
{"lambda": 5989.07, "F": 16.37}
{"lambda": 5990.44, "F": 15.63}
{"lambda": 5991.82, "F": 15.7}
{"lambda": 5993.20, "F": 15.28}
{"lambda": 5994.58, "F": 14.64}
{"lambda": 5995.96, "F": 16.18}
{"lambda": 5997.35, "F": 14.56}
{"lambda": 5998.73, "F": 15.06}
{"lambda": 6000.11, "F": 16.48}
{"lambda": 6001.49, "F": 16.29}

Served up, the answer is 4.87 AA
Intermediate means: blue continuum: 15.7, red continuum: 15.2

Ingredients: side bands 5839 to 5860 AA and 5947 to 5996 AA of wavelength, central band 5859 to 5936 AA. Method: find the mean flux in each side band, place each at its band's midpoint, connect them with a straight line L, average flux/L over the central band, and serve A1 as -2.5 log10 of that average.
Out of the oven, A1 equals 0.083 mag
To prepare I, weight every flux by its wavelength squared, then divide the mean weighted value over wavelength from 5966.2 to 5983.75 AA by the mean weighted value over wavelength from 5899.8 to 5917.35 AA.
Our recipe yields 1.08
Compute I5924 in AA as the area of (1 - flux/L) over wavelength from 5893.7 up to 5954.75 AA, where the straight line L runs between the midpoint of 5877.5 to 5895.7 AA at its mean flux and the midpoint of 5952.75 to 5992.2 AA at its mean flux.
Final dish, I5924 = -3.40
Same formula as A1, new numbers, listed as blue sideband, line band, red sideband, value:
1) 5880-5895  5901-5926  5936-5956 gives -0.11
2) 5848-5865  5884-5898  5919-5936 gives 0.31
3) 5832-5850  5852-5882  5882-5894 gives -0.12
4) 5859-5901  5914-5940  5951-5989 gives -0.04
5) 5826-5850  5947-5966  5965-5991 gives 0.02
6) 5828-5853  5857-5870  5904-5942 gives 0.05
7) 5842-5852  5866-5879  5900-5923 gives -0.02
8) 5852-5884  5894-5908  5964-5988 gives 0.19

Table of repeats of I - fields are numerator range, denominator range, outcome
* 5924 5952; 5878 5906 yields 1.21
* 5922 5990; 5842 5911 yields 1.10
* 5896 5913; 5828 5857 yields 0.88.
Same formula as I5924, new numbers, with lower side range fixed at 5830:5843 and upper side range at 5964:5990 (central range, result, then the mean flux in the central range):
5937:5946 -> 0.3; 15.4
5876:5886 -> 0.9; 14.8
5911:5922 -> 0.5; 15.4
